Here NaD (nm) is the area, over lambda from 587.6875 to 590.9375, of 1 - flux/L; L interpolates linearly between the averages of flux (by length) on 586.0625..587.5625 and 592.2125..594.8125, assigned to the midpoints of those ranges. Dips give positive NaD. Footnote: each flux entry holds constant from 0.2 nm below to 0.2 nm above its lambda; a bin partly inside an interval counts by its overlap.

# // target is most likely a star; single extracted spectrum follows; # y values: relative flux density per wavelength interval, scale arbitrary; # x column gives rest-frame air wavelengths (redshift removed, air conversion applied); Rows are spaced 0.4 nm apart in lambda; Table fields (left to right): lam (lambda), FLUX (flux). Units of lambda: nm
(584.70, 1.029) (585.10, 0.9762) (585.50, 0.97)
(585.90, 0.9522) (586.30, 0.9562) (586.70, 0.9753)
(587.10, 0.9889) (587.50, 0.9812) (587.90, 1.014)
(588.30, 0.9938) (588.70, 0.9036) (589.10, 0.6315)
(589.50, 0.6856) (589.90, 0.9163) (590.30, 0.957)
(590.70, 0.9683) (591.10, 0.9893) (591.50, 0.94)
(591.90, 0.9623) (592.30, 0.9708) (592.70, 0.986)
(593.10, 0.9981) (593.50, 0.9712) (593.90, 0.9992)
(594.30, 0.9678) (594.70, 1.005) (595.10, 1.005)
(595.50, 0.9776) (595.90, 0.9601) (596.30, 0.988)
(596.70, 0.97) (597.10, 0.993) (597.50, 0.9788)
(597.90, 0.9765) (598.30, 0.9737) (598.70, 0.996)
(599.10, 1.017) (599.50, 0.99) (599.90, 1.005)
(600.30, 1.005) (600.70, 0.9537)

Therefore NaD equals 0.31 nm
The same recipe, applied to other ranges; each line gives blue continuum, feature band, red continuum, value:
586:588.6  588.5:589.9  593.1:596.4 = 0.31 nm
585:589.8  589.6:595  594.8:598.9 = -0.09 nm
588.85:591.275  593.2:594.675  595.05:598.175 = -0.09 nm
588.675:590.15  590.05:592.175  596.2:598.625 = -0.37 nm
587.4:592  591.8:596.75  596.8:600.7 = -0.17 nm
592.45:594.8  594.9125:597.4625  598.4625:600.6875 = 0.02 nm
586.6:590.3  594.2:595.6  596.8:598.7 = -0.05 nm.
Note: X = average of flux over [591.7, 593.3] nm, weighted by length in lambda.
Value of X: 0.979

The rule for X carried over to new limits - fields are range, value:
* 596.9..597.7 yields 0.986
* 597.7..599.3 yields 0.991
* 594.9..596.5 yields 0.983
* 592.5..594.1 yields 0.989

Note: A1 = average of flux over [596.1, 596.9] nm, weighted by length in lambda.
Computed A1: 0.979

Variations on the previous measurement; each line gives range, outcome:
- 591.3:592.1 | 0.951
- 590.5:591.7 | 0.966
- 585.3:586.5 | 0.959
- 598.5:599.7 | 1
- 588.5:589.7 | 0.74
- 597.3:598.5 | 0.976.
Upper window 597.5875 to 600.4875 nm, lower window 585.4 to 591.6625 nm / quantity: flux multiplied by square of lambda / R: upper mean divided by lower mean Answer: 1.11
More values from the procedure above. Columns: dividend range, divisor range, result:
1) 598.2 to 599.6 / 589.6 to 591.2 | 1.09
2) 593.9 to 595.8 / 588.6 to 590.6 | 1.22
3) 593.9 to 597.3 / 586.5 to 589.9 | 1.12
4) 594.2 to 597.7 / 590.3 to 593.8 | 1.02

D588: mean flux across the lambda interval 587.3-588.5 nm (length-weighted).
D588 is 0.996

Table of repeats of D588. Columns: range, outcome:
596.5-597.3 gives 0.982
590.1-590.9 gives 0.963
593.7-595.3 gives 0.994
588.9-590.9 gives 0.832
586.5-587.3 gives 0.982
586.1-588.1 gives 0.983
